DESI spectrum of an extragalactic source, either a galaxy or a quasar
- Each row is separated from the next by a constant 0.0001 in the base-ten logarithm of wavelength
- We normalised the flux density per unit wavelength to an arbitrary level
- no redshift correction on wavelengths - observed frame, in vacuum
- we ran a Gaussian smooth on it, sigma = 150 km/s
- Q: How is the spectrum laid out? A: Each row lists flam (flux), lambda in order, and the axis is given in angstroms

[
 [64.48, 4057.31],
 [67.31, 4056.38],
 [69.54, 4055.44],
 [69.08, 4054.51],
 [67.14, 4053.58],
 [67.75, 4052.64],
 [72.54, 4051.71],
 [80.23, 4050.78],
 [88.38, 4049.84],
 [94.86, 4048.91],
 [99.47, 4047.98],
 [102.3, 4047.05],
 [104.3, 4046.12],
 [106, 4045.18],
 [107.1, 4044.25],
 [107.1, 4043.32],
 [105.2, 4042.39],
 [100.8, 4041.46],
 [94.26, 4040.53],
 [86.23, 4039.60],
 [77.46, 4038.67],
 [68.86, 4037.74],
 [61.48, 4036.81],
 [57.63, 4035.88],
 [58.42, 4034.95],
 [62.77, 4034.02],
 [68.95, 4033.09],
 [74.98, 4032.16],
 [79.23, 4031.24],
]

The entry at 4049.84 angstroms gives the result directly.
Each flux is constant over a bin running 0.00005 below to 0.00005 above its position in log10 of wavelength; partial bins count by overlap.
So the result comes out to 88.38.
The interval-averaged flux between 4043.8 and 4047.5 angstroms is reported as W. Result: 105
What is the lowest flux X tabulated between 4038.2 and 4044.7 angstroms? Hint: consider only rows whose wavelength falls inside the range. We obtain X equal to 77.46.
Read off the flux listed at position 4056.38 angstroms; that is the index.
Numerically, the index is 67.31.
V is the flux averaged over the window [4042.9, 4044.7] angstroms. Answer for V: 107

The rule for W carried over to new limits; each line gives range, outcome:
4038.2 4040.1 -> 82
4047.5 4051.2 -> 90.9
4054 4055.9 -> 69.5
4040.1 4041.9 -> 97.6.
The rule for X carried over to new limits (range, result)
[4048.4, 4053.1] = 67.75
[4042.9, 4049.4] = 94.86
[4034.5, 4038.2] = 57.63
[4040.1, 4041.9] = 94.26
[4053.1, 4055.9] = 67.14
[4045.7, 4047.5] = 102.3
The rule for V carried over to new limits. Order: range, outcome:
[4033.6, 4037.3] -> 60.1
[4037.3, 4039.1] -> 73.1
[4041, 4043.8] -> 104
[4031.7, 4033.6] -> 71.8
